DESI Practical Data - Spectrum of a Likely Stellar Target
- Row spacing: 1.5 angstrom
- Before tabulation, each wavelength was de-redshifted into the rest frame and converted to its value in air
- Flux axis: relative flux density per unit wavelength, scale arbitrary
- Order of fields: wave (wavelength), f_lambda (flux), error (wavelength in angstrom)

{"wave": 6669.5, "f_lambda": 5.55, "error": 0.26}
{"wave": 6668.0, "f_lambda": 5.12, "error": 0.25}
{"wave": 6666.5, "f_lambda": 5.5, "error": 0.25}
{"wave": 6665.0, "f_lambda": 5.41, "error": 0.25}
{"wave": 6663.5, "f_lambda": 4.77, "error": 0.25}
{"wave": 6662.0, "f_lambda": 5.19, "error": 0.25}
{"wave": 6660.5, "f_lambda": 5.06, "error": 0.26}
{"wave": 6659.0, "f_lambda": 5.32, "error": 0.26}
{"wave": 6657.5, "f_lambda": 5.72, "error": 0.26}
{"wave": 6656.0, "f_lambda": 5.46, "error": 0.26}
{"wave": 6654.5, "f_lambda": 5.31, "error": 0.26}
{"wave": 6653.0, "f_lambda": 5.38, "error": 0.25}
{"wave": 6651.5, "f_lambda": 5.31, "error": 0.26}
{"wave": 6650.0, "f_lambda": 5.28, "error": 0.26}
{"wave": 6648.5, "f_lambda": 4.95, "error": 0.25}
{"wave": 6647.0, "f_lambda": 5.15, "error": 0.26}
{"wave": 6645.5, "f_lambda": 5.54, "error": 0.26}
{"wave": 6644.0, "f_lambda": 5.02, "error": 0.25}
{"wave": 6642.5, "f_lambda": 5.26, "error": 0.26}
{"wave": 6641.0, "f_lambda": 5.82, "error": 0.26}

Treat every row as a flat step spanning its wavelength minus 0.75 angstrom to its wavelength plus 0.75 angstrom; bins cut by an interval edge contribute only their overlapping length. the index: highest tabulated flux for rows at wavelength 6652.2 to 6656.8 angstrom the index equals 5.46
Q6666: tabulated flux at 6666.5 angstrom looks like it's 5.5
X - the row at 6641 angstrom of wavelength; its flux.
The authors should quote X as 5.82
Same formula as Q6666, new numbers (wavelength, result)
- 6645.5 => 5.54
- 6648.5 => 4.95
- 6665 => 5.41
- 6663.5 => 4.77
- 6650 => 5.28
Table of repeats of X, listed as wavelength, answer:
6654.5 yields 5.31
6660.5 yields 5.06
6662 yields 5.19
